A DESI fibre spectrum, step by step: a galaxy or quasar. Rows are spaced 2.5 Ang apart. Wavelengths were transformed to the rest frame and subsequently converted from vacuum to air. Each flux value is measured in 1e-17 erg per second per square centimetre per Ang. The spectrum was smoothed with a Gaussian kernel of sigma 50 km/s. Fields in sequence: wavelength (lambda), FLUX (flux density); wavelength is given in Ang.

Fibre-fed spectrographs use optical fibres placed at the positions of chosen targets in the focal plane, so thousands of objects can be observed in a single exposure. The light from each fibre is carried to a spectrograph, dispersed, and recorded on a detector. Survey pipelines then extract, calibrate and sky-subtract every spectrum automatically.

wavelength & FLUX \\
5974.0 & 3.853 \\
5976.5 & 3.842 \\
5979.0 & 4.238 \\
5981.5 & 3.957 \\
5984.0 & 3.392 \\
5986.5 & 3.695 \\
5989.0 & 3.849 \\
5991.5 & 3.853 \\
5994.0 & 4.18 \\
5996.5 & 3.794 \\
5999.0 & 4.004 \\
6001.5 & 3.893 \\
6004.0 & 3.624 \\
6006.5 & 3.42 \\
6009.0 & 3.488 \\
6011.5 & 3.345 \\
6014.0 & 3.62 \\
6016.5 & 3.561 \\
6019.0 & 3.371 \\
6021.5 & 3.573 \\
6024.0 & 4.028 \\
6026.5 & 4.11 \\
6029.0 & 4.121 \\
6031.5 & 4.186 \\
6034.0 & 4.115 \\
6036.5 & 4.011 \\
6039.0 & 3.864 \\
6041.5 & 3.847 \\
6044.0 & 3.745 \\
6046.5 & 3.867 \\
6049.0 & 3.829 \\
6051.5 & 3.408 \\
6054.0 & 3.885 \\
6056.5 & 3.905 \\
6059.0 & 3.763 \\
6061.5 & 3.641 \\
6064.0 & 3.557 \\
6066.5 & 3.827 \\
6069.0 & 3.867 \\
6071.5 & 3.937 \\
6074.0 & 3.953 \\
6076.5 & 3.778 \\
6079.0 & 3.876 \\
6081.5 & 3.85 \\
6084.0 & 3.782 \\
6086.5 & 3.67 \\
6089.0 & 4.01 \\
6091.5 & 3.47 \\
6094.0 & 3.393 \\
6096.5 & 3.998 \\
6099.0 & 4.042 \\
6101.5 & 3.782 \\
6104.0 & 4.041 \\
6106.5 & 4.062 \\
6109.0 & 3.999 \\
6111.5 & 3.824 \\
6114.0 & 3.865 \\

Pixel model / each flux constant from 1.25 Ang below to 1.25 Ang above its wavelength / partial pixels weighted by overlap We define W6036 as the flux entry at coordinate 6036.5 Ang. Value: 4.011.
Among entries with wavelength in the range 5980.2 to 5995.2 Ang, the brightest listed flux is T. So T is 4.18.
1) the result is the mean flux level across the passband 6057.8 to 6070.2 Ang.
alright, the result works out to 3.73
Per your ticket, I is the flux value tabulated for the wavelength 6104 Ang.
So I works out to 4.041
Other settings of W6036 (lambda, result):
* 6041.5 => 3.847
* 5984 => 3.392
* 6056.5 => 3.905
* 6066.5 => 3.827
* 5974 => 3.853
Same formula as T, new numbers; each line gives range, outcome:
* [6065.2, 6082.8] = 3.953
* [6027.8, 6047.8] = 4.186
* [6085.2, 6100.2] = 4.042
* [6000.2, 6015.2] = 3.893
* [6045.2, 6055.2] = 3.885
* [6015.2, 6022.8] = 3.573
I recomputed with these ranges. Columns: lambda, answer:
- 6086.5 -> 3.67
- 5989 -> 3.849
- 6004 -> 3.624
